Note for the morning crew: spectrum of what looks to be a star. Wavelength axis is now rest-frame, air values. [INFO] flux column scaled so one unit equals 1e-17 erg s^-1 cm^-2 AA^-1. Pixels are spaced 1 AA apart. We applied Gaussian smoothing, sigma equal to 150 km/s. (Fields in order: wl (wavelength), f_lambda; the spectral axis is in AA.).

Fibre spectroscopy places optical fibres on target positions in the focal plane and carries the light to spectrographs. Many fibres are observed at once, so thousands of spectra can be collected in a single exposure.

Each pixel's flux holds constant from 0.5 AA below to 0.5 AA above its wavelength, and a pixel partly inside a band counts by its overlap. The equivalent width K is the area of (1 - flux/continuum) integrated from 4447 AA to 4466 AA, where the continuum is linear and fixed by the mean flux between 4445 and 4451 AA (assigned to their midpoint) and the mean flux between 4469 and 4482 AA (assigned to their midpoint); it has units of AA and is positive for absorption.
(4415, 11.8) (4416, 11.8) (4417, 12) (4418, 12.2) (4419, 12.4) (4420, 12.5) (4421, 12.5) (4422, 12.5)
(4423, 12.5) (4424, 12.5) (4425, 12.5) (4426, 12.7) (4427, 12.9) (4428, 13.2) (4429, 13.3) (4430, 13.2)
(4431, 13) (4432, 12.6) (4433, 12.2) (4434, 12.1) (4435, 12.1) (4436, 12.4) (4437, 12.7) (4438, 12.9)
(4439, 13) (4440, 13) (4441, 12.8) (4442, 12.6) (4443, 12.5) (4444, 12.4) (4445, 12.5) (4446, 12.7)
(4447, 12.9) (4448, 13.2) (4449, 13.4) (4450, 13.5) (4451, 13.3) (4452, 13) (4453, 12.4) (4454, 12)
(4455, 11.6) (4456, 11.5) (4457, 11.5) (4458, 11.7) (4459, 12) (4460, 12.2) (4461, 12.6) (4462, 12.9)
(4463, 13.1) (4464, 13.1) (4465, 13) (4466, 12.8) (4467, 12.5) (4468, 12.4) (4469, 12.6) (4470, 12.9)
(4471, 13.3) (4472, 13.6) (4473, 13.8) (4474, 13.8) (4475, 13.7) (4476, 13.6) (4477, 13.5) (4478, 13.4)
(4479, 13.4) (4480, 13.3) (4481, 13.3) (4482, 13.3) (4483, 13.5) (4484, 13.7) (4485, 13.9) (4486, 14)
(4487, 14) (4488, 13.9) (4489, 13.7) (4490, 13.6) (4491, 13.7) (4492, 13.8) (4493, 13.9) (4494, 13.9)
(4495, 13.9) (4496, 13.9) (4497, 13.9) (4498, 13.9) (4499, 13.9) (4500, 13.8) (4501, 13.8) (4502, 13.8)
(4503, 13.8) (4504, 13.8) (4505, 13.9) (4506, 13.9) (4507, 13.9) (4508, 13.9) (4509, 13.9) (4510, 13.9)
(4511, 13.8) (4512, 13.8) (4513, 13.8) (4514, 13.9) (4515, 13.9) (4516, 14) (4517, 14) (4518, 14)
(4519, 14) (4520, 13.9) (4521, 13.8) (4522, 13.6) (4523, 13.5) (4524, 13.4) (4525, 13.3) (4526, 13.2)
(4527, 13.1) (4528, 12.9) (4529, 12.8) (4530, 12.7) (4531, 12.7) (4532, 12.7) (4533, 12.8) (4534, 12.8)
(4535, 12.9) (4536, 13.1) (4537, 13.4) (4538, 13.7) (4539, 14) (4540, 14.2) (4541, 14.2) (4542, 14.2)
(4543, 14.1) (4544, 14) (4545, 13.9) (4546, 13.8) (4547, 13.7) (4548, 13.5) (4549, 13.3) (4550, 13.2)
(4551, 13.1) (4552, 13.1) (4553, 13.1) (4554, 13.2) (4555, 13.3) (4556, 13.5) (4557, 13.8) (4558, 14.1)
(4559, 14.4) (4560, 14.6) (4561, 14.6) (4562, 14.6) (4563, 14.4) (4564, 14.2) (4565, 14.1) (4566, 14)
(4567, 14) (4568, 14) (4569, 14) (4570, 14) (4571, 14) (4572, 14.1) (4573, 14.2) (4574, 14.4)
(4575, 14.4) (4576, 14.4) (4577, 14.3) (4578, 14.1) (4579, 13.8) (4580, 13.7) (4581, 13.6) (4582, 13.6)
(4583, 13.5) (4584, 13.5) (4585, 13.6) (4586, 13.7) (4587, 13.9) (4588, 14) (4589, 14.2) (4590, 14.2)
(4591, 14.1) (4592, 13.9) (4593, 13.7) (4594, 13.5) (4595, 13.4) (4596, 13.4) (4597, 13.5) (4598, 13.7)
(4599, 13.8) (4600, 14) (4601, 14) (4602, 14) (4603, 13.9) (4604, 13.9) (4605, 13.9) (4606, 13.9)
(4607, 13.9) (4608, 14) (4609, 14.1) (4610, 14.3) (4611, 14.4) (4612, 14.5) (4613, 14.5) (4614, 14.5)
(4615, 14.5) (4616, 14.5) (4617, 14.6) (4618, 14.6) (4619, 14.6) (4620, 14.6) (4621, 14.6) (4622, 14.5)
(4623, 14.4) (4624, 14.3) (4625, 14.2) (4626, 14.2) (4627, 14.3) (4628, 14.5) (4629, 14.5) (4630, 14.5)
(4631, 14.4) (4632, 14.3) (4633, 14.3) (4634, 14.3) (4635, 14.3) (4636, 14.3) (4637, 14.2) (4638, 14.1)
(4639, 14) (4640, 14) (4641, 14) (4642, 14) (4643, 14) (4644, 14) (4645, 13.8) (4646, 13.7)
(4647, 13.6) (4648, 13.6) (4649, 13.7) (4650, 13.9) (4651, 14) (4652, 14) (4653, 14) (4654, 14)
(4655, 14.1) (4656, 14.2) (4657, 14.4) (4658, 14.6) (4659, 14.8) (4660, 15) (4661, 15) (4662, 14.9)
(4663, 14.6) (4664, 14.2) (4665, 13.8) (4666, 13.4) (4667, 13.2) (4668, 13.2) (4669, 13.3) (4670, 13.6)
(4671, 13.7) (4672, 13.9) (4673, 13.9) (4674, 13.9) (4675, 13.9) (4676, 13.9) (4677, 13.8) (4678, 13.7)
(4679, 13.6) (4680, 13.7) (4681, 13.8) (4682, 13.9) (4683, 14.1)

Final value 0.9 AA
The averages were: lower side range 13.1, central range 12.6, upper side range 13.4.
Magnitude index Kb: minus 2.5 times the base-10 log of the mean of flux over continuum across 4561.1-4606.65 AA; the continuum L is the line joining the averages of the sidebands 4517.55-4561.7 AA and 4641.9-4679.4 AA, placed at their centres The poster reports -0.02 mag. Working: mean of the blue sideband 13.5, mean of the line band 13.9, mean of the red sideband 14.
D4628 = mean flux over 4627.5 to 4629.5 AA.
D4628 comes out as 14.5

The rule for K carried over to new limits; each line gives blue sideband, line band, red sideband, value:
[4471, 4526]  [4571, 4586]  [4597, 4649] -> 0.1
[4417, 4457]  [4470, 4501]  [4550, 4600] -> -1.5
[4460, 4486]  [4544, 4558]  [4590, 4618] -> 0.2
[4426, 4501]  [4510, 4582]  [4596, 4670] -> -0.7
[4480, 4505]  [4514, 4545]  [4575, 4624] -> 0.8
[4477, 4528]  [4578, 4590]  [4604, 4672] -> 0.2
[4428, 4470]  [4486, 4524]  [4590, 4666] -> -2.1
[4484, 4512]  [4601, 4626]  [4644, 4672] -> -0.6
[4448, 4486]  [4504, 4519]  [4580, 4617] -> -0.7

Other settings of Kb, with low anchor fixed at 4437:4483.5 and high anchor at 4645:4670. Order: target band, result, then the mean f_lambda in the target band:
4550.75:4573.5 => -0.037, 13.9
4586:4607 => -0.013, 13.8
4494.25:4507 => -0.061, 13.9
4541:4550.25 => -0.033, 13.8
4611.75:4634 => -0.047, 14.4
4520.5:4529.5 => -0.003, 13.3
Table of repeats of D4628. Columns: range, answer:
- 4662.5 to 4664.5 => 14.4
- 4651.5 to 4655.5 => 14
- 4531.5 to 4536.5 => 12.9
